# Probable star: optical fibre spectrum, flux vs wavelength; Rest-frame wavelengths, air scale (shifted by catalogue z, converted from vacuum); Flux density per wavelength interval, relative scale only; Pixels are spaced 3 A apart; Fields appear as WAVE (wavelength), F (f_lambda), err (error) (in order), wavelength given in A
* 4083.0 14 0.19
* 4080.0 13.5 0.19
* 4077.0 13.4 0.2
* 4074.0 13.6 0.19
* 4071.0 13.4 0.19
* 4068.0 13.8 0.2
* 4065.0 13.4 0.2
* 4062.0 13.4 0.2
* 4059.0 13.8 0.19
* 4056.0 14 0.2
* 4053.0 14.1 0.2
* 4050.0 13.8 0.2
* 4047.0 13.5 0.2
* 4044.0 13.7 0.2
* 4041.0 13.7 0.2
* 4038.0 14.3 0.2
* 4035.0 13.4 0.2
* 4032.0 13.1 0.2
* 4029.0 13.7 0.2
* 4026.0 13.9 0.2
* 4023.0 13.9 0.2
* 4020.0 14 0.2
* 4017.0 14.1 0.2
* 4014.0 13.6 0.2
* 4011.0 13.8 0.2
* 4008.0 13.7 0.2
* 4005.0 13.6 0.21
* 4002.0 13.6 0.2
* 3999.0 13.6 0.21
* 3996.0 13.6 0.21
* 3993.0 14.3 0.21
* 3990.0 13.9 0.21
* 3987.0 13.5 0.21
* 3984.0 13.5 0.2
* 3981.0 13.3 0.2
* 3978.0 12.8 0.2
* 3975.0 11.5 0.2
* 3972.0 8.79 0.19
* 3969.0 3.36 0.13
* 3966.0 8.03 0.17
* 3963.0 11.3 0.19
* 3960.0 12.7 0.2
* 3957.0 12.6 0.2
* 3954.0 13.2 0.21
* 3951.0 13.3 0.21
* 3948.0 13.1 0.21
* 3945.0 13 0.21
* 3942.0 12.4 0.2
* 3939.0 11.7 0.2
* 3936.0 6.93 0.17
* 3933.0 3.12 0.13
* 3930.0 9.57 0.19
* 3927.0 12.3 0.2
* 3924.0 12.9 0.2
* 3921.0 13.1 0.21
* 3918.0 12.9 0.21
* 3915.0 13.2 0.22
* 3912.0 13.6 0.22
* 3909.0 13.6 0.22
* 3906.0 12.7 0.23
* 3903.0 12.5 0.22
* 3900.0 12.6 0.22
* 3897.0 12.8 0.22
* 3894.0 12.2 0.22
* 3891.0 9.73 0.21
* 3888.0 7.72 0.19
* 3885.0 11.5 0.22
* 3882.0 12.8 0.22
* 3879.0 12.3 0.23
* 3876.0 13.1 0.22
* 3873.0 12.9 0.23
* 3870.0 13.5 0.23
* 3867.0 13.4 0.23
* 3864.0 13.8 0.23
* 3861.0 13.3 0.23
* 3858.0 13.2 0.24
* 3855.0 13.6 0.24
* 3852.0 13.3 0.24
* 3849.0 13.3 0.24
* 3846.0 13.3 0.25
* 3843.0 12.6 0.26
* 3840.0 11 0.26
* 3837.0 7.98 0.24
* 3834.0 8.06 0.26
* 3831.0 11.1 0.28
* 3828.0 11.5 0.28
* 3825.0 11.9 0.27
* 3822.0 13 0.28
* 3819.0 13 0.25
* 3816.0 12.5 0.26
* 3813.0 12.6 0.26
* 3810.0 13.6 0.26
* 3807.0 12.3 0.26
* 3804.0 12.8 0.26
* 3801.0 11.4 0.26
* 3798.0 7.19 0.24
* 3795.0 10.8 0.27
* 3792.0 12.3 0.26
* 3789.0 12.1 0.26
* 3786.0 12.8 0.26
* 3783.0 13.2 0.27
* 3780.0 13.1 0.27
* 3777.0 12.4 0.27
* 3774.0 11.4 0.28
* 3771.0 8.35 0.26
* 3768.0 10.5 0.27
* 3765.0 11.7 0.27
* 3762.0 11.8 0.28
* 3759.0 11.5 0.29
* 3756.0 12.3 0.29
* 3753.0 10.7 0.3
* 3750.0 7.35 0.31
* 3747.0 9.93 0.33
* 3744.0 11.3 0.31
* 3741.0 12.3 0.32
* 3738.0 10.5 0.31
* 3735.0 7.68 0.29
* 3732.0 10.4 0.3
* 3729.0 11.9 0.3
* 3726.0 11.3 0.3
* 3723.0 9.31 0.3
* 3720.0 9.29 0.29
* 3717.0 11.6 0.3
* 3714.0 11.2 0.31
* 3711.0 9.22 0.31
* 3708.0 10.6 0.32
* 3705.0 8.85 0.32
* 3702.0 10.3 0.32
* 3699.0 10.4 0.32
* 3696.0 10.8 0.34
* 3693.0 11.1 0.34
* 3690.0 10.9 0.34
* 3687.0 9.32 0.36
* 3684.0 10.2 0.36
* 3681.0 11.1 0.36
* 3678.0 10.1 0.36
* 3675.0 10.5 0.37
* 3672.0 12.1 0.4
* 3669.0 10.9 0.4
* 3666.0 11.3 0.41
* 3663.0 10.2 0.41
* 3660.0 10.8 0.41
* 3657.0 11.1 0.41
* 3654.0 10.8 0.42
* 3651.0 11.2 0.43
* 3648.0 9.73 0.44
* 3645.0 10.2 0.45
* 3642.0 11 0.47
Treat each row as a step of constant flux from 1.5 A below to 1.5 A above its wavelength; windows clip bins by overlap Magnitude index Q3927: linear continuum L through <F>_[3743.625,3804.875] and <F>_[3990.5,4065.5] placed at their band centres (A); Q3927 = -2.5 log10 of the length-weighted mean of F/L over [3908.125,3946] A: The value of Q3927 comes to 0.12 mag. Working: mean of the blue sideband 11.2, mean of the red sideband 13.8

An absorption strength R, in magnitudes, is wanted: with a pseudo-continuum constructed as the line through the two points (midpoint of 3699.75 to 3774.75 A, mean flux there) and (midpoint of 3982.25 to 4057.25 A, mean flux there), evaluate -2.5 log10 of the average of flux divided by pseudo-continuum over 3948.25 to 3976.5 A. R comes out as 0.22 mag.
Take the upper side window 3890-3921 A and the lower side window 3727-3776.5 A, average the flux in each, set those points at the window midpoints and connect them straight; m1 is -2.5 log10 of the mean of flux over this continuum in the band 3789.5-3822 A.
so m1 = -0.05 mag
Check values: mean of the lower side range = 10.6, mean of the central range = 11.9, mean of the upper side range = 12.7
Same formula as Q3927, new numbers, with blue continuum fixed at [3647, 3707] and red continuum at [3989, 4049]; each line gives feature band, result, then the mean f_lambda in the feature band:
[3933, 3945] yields 0.312 mag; 9.77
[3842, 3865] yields -0.092 mag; 13.3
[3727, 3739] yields 0.097 mag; 10.2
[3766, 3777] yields 0.098 mag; 10.5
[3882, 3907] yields 0.097 mag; 11.5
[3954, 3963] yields 0.057 mag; 12.5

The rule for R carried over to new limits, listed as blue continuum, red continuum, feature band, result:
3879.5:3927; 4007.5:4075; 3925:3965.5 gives 0.15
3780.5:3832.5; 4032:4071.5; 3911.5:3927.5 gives -0.02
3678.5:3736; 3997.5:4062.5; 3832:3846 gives 0.14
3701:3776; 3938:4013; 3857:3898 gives -0.07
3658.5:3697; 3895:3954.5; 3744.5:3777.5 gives 0.04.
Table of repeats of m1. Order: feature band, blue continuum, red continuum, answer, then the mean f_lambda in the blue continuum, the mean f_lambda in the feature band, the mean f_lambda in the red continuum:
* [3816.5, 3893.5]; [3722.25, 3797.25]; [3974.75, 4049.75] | 0.00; 11.1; 12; 13.6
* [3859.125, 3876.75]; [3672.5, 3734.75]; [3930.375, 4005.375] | -0.20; 10.4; 13.3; 11.6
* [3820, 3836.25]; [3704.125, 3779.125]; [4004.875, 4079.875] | 0.04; 10.6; 11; 13.7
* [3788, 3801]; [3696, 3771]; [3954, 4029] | 0.03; 10.5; 10.6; 12.6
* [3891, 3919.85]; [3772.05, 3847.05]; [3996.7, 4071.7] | -0.01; 11.7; 12.7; 13.7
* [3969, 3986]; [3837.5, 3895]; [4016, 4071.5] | 0.18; 12.4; 11.3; 13.7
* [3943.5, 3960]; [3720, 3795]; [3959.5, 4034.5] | -0.06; 11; 13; 12.6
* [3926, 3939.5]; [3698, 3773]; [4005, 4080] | 0.44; 10.4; 8.37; 13.7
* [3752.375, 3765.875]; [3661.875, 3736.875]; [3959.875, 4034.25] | -0.08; 10.4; 11.7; 12.6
